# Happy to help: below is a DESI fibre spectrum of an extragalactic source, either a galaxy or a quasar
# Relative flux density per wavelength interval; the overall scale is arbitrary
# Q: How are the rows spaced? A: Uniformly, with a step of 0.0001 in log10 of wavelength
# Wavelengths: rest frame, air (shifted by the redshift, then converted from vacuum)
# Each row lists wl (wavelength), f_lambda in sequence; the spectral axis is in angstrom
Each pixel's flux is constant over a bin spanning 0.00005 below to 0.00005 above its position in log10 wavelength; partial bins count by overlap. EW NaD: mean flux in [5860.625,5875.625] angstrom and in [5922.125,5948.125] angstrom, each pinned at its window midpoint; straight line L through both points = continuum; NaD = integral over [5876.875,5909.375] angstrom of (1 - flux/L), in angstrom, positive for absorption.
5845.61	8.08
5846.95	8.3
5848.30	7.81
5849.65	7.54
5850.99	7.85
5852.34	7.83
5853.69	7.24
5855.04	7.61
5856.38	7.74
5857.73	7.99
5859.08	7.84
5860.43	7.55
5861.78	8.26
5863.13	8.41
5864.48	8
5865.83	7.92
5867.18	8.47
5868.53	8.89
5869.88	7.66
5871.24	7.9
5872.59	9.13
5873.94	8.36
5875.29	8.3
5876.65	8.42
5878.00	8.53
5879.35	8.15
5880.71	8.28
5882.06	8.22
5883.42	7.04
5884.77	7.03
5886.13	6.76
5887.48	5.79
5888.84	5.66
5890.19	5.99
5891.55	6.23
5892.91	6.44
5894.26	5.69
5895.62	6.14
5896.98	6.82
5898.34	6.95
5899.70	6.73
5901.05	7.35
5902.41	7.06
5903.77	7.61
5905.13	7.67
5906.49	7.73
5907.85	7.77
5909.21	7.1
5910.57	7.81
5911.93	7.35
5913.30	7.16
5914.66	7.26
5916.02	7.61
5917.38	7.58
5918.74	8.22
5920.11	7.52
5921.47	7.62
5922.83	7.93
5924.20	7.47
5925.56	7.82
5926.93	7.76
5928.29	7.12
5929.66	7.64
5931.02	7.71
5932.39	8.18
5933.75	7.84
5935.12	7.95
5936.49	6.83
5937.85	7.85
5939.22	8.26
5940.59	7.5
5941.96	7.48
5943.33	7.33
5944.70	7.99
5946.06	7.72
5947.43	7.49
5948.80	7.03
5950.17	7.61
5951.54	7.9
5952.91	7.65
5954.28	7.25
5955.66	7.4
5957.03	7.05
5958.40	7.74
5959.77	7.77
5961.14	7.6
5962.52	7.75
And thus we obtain 4.1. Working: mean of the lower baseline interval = 8.28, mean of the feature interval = 7.05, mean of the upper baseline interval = 7.68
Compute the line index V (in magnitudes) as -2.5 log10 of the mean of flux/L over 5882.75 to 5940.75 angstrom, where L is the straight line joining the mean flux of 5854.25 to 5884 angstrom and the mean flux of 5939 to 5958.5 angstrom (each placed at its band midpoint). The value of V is 0.08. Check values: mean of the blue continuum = 8.12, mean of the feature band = 7.24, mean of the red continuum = 7.54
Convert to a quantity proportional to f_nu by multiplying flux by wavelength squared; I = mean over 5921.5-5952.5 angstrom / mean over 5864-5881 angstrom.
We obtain 0.9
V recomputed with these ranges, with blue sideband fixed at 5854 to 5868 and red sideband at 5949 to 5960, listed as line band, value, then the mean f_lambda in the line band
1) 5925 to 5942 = -0.01 mag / 7.69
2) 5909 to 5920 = 0.03 mag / 7.53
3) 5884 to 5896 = 0.25 mag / 6.2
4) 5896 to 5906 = 0.09 mag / 7.15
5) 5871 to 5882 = -0.07 mag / 8.4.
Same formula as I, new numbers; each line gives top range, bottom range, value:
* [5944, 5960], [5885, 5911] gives 1.13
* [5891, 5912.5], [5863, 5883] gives 0.86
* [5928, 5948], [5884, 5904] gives 1.19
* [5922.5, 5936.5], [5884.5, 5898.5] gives 1.24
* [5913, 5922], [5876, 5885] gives 0.96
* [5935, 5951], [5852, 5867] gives 0.99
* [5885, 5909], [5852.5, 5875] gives 0.85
